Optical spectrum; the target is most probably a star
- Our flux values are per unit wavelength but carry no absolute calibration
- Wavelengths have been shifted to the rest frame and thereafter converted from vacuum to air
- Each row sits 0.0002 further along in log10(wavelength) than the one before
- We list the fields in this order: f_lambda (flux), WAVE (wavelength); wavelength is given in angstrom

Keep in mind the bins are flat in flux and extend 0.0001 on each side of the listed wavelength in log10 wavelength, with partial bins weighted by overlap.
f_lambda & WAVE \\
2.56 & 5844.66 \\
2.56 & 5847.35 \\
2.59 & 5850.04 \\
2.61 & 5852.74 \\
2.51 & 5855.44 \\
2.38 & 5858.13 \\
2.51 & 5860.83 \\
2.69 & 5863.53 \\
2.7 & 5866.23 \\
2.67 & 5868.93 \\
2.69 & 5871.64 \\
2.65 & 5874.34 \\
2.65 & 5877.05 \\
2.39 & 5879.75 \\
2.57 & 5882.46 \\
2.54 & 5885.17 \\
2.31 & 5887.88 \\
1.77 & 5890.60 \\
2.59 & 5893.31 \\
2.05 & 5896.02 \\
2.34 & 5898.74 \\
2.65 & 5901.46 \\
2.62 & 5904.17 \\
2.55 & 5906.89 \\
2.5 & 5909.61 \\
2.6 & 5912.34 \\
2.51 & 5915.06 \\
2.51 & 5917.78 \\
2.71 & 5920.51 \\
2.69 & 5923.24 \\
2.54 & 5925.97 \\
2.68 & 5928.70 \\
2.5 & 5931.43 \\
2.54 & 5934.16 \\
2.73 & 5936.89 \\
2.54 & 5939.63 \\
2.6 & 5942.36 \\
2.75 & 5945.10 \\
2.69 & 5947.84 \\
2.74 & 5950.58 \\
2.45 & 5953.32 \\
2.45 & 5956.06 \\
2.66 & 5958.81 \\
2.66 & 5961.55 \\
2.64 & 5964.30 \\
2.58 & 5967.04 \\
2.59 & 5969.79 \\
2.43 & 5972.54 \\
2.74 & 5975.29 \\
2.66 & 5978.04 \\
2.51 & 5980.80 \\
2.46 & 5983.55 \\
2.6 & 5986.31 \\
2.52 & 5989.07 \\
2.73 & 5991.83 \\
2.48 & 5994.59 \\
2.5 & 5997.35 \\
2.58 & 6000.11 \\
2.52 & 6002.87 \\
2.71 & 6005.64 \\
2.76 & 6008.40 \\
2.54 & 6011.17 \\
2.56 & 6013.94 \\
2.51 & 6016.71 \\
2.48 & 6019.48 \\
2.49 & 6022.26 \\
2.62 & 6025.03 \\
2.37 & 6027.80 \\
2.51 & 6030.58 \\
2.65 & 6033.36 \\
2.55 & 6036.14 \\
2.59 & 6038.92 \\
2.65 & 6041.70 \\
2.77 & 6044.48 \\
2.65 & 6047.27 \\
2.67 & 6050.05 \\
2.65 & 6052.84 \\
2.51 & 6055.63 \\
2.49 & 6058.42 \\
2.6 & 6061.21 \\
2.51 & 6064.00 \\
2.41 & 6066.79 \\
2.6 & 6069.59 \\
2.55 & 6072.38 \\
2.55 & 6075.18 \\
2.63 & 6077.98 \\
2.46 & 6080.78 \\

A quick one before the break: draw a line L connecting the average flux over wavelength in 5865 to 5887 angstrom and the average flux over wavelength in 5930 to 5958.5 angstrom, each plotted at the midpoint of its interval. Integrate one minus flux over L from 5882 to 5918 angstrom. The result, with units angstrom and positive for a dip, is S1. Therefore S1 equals 2.4 angstrom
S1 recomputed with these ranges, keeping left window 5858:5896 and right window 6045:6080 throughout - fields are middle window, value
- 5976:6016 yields -0.6 angstrom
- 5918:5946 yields -1.1 angstrom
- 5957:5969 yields -0.5 angstrom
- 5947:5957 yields -0.2 angstrom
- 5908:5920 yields -0.2 angstrom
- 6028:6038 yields 0.0 angstrom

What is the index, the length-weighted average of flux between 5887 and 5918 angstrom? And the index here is 2.42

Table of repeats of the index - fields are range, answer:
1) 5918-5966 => 2.62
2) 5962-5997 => 2.58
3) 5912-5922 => 2.58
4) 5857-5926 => 2.51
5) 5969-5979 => 2.6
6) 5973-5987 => 2.58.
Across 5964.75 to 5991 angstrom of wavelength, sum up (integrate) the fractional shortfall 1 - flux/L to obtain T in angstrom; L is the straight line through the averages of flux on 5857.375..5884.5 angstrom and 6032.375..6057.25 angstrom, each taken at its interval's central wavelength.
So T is 0.4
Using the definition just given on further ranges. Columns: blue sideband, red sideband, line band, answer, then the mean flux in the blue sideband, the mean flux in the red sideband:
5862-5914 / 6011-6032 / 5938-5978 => -1.69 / 2.5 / 2.51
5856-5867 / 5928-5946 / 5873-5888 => 0.23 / 2.56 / 2.62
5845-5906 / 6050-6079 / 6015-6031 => 0.29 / 2.5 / 2.55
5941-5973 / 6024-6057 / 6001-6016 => -0.05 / 2.61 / 2.6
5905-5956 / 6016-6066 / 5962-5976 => -0.03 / 2.6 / 2.57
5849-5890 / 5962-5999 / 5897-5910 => 0.18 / 2.55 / 2.57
